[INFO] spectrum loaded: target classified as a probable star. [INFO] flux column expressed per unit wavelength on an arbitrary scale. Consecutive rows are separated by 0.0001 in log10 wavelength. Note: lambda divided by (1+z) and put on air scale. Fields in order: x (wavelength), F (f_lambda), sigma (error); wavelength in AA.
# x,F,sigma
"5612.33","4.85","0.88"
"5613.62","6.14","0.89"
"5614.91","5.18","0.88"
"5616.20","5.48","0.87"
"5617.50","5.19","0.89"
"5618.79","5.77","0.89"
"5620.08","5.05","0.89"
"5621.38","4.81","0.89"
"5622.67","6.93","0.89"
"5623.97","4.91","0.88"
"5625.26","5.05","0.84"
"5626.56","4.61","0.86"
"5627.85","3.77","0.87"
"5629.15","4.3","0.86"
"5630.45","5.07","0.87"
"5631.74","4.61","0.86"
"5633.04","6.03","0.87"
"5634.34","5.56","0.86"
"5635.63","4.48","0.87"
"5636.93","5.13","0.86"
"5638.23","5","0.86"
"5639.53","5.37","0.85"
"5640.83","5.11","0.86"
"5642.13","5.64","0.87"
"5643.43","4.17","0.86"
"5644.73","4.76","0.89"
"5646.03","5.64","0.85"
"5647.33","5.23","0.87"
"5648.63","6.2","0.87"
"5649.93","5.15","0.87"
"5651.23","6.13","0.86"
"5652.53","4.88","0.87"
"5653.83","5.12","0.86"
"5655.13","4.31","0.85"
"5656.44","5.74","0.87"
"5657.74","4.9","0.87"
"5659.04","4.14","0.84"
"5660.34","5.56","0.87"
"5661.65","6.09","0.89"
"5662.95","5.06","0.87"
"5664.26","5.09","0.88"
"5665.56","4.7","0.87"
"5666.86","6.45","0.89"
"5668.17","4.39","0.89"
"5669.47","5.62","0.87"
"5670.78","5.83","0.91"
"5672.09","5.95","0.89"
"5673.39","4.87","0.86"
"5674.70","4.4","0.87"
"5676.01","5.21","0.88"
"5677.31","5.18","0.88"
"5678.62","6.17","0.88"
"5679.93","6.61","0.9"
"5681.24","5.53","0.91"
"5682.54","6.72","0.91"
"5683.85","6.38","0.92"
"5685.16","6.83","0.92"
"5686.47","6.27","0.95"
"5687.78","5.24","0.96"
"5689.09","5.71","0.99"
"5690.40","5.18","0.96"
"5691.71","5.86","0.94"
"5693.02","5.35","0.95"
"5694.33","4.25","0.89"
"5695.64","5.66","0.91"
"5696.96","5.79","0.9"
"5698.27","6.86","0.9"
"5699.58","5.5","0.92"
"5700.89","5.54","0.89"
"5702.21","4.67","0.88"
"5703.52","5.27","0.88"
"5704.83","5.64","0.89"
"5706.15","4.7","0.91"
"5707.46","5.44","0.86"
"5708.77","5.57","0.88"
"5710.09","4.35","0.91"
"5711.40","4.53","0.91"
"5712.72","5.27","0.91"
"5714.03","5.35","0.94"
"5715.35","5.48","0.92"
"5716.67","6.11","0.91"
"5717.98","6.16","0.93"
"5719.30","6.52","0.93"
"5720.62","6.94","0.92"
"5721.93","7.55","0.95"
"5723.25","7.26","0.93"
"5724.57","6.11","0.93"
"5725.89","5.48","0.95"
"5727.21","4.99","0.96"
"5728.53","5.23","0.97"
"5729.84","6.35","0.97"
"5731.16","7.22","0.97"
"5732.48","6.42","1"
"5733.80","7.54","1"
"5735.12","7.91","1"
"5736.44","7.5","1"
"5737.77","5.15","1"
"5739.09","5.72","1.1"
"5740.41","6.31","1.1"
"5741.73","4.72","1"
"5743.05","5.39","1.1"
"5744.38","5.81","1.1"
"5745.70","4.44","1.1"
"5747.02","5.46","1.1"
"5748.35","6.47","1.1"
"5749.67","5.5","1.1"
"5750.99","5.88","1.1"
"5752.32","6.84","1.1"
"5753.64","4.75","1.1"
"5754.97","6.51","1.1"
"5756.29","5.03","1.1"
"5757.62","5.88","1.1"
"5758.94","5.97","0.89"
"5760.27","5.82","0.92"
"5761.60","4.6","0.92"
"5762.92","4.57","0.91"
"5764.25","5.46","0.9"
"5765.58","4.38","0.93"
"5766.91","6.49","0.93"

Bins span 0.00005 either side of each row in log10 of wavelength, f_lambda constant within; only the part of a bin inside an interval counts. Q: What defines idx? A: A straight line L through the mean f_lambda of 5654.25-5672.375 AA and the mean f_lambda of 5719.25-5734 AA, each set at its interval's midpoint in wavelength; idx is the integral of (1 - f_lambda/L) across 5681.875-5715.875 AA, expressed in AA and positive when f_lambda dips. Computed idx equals 2.2 AA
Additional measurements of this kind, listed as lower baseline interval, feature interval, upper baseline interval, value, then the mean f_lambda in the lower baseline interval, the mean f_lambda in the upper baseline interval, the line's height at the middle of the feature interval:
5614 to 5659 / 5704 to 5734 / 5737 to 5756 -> -2.05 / 5.15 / 5.64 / 5.51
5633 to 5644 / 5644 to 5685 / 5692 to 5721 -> -1.33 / 5.12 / 5.49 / 5.26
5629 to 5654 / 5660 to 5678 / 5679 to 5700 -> 0.86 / 5.2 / 5.87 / 5.58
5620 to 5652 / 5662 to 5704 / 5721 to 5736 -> 2.14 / 5.15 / 6.58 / 5.87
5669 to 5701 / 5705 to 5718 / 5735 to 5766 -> 0.94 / 5.7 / 5.64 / 5.68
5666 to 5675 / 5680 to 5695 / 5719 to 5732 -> -0.30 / 5.38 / 6.36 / 5.68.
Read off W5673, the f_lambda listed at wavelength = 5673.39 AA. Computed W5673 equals 4.87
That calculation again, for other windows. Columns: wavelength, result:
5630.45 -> 5.07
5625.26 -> 5.05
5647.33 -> 5.23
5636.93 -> 5.13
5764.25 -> 5.46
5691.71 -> 5.86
